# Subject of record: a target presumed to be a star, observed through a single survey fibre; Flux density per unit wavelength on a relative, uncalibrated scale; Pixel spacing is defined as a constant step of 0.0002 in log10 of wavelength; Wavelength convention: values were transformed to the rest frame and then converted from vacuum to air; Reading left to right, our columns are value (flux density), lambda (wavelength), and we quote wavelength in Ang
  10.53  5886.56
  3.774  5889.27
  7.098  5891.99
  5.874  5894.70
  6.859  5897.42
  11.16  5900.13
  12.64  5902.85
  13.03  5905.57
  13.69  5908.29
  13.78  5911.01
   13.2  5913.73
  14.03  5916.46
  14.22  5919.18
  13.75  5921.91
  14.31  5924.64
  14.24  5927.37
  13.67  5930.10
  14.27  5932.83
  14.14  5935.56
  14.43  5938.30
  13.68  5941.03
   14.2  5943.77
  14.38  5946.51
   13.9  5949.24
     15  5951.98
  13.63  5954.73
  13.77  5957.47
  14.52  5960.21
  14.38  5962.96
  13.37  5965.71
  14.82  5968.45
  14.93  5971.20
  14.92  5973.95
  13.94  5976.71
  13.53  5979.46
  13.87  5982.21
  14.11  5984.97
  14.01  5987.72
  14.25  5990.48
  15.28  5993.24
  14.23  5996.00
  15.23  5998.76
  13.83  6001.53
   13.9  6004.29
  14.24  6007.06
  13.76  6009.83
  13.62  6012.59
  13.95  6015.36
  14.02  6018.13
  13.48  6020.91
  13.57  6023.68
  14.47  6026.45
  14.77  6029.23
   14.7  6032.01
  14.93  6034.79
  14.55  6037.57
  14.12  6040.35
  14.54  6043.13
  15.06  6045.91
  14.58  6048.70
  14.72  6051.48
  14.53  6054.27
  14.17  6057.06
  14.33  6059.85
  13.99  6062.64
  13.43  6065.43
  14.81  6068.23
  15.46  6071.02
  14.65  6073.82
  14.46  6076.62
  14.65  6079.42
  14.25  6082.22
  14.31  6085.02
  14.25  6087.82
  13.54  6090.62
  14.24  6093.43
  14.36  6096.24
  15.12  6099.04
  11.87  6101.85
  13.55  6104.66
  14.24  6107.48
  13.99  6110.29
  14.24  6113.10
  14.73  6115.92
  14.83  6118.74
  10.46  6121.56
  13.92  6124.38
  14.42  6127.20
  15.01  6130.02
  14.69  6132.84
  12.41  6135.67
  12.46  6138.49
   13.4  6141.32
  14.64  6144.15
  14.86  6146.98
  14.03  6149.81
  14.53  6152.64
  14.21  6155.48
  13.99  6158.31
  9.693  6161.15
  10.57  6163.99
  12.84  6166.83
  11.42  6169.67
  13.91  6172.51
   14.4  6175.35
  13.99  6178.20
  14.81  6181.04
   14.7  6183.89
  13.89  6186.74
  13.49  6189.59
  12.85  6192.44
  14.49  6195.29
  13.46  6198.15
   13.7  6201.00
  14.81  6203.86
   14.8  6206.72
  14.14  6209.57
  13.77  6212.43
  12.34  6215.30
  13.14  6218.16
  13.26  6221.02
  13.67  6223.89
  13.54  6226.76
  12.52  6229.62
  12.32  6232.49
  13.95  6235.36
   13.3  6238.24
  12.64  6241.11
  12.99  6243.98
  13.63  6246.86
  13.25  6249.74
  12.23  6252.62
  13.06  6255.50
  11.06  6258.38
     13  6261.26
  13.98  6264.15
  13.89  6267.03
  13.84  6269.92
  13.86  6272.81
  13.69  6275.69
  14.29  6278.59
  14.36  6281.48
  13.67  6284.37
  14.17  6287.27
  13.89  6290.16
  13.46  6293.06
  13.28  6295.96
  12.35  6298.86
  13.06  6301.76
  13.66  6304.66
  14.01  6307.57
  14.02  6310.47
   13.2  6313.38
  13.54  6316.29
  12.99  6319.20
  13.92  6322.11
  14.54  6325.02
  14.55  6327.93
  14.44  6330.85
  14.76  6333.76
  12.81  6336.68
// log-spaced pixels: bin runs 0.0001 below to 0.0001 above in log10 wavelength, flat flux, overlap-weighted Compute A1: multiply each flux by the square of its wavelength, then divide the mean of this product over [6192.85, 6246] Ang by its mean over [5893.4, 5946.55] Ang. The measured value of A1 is 1.1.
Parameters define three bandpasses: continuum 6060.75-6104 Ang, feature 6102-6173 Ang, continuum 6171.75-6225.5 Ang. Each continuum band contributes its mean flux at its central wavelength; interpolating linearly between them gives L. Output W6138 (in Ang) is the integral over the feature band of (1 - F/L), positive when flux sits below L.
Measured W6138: 3.1 Ang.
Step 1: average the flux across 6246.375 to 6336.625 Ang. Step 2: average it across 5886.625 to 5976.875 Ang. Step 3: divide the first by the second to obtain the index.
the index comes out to 1.05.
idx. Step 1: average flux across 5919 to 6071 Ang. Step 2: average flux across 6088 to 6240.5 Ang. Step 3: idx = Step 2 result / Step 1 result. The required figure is 1.0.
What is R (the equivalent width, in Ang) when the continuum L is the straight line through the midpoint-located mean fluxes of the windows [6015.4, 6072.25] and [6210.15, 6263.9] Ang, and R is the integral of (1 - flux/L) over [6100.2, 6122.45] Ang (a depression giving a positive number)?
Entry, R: 0.5 Ang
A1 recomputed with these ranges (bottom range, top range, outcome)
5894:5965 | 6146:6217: 1.11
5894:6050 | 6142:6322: 1.06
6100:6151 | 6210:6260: 0.98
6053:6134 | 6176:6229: 1.01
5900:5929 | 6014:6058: 1.11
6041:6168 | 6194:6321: 1.02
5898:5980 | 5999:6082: 1.07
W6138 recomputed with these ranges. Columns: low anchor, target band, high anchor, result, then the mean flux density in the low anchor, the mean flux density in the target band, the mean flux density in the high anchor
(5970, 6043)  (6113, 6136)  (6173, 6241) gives 0.0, 14.2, 13.9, 13.7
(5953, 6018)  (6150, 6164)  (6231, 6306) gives 0.8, 14.2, 12.9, 13.3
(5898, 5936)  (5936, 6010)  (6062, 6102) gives -2.7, 13.4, 14.2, 14.3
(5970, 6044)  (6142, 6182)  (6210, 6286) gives 0.7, 14.2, 13.4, 13.3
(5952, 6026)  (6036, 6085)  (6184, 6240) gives -1.8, 14.1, 14.5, 13.6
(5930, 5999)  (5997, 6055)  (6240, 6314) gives -0.9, 14.2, 14.3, 13.4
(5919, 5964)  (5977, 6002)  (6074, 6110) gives -0.2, 14.1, 14.3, 14.1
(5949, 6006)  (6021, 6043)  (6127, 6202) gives -0.5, 14.3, 14.4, 13.6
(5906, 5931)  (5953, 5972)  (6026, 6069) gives -0.2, 13.8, 14.2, 14.5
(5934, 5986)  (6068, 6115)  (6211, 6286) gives -1.5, 14.2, 14.2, 13.3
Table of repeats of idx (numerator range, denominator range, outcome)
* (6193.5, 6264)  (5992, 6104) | 0.93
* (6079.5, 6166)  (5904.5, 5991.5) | 0.97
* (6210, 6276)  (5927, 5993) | 0.93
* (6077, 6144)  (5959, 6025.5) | 0.98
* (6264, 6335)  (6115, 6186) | 1.02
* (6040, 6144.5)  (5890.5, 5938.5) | 1.14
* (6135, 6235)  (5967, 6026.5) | 0.95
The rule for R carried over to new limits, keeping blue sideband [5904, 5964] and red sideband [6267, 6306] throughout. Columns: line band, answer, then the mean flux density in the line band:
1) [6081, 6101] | -0.54 Ang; 14.2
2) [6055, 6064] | -0.20 Ang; 14.2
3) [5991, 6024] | -0.42 Ang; 14.1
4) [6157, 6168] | 1.64 Ang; 11.7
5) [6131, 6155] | -0.19 Ang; 13.9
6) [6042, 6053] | -0.66 Ang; 14.7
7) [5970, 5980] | -0.30 Ang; 14.4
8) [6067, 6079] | -0.83 Ang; 14.8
